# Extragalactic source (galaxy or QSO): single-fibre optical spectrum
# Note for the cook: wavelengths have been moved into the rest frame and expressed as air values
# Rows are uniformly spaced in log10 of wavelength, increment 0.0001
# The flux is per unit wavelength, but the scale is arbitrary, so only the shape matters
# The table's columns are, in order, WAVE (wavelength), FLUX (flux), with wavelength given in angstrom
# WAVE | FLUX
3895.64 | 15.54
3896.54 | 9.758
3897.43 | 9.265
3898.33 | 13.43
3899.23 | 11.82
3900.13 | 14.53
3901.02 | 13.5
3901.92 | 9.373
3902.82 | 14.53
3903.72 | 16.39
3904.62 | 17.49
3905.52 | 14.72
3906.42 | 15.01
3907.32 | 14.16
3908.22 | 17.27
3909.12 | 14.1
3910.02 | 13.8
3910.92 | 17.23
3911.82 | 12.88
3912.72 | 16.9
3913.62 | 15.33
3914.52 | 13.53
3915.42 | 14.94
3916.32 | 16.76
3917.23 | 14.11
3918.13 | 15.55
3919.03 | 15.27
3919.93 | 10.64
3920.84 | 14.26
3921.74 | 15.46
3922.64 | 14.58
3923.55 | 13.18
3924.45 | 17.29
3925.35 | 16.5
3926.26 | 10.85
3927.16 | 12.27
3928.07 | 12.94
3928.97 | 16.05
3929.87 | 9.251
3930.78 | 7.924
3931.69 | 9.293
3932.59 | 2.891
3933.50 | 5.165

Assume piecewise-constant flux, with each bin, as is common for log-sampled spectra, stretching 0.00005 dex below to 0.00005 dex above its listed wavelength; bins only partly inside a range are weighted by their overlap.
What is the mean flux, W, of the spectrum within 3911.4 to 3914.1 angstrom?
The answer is 15.1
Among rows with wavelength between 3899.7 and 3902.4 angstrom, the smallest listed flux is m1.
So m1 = 9.373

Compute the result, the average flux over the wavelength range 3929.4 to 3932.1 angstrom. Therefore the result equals 8.86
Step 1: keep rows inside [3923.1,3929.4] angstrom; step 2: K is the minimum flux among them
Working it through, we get 10.85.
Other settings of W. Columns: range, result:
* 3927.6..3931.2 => 11.6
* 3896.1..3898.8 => 10.8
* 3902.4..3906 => 15.8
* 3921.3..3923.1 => 15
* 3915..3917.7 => 15.3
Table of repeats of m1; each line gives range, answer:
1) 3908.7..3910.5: 13.8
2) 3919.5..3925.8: 10.64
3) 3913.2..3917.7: 13.53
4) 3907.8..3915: 12.88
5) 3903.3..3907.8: 14.16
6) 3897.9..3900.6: 11.82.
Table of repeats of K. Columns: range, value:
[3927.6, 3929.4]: 12.94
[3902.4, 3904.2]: 14.53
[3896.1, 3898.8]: 9.265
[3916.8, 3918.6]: 14.11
